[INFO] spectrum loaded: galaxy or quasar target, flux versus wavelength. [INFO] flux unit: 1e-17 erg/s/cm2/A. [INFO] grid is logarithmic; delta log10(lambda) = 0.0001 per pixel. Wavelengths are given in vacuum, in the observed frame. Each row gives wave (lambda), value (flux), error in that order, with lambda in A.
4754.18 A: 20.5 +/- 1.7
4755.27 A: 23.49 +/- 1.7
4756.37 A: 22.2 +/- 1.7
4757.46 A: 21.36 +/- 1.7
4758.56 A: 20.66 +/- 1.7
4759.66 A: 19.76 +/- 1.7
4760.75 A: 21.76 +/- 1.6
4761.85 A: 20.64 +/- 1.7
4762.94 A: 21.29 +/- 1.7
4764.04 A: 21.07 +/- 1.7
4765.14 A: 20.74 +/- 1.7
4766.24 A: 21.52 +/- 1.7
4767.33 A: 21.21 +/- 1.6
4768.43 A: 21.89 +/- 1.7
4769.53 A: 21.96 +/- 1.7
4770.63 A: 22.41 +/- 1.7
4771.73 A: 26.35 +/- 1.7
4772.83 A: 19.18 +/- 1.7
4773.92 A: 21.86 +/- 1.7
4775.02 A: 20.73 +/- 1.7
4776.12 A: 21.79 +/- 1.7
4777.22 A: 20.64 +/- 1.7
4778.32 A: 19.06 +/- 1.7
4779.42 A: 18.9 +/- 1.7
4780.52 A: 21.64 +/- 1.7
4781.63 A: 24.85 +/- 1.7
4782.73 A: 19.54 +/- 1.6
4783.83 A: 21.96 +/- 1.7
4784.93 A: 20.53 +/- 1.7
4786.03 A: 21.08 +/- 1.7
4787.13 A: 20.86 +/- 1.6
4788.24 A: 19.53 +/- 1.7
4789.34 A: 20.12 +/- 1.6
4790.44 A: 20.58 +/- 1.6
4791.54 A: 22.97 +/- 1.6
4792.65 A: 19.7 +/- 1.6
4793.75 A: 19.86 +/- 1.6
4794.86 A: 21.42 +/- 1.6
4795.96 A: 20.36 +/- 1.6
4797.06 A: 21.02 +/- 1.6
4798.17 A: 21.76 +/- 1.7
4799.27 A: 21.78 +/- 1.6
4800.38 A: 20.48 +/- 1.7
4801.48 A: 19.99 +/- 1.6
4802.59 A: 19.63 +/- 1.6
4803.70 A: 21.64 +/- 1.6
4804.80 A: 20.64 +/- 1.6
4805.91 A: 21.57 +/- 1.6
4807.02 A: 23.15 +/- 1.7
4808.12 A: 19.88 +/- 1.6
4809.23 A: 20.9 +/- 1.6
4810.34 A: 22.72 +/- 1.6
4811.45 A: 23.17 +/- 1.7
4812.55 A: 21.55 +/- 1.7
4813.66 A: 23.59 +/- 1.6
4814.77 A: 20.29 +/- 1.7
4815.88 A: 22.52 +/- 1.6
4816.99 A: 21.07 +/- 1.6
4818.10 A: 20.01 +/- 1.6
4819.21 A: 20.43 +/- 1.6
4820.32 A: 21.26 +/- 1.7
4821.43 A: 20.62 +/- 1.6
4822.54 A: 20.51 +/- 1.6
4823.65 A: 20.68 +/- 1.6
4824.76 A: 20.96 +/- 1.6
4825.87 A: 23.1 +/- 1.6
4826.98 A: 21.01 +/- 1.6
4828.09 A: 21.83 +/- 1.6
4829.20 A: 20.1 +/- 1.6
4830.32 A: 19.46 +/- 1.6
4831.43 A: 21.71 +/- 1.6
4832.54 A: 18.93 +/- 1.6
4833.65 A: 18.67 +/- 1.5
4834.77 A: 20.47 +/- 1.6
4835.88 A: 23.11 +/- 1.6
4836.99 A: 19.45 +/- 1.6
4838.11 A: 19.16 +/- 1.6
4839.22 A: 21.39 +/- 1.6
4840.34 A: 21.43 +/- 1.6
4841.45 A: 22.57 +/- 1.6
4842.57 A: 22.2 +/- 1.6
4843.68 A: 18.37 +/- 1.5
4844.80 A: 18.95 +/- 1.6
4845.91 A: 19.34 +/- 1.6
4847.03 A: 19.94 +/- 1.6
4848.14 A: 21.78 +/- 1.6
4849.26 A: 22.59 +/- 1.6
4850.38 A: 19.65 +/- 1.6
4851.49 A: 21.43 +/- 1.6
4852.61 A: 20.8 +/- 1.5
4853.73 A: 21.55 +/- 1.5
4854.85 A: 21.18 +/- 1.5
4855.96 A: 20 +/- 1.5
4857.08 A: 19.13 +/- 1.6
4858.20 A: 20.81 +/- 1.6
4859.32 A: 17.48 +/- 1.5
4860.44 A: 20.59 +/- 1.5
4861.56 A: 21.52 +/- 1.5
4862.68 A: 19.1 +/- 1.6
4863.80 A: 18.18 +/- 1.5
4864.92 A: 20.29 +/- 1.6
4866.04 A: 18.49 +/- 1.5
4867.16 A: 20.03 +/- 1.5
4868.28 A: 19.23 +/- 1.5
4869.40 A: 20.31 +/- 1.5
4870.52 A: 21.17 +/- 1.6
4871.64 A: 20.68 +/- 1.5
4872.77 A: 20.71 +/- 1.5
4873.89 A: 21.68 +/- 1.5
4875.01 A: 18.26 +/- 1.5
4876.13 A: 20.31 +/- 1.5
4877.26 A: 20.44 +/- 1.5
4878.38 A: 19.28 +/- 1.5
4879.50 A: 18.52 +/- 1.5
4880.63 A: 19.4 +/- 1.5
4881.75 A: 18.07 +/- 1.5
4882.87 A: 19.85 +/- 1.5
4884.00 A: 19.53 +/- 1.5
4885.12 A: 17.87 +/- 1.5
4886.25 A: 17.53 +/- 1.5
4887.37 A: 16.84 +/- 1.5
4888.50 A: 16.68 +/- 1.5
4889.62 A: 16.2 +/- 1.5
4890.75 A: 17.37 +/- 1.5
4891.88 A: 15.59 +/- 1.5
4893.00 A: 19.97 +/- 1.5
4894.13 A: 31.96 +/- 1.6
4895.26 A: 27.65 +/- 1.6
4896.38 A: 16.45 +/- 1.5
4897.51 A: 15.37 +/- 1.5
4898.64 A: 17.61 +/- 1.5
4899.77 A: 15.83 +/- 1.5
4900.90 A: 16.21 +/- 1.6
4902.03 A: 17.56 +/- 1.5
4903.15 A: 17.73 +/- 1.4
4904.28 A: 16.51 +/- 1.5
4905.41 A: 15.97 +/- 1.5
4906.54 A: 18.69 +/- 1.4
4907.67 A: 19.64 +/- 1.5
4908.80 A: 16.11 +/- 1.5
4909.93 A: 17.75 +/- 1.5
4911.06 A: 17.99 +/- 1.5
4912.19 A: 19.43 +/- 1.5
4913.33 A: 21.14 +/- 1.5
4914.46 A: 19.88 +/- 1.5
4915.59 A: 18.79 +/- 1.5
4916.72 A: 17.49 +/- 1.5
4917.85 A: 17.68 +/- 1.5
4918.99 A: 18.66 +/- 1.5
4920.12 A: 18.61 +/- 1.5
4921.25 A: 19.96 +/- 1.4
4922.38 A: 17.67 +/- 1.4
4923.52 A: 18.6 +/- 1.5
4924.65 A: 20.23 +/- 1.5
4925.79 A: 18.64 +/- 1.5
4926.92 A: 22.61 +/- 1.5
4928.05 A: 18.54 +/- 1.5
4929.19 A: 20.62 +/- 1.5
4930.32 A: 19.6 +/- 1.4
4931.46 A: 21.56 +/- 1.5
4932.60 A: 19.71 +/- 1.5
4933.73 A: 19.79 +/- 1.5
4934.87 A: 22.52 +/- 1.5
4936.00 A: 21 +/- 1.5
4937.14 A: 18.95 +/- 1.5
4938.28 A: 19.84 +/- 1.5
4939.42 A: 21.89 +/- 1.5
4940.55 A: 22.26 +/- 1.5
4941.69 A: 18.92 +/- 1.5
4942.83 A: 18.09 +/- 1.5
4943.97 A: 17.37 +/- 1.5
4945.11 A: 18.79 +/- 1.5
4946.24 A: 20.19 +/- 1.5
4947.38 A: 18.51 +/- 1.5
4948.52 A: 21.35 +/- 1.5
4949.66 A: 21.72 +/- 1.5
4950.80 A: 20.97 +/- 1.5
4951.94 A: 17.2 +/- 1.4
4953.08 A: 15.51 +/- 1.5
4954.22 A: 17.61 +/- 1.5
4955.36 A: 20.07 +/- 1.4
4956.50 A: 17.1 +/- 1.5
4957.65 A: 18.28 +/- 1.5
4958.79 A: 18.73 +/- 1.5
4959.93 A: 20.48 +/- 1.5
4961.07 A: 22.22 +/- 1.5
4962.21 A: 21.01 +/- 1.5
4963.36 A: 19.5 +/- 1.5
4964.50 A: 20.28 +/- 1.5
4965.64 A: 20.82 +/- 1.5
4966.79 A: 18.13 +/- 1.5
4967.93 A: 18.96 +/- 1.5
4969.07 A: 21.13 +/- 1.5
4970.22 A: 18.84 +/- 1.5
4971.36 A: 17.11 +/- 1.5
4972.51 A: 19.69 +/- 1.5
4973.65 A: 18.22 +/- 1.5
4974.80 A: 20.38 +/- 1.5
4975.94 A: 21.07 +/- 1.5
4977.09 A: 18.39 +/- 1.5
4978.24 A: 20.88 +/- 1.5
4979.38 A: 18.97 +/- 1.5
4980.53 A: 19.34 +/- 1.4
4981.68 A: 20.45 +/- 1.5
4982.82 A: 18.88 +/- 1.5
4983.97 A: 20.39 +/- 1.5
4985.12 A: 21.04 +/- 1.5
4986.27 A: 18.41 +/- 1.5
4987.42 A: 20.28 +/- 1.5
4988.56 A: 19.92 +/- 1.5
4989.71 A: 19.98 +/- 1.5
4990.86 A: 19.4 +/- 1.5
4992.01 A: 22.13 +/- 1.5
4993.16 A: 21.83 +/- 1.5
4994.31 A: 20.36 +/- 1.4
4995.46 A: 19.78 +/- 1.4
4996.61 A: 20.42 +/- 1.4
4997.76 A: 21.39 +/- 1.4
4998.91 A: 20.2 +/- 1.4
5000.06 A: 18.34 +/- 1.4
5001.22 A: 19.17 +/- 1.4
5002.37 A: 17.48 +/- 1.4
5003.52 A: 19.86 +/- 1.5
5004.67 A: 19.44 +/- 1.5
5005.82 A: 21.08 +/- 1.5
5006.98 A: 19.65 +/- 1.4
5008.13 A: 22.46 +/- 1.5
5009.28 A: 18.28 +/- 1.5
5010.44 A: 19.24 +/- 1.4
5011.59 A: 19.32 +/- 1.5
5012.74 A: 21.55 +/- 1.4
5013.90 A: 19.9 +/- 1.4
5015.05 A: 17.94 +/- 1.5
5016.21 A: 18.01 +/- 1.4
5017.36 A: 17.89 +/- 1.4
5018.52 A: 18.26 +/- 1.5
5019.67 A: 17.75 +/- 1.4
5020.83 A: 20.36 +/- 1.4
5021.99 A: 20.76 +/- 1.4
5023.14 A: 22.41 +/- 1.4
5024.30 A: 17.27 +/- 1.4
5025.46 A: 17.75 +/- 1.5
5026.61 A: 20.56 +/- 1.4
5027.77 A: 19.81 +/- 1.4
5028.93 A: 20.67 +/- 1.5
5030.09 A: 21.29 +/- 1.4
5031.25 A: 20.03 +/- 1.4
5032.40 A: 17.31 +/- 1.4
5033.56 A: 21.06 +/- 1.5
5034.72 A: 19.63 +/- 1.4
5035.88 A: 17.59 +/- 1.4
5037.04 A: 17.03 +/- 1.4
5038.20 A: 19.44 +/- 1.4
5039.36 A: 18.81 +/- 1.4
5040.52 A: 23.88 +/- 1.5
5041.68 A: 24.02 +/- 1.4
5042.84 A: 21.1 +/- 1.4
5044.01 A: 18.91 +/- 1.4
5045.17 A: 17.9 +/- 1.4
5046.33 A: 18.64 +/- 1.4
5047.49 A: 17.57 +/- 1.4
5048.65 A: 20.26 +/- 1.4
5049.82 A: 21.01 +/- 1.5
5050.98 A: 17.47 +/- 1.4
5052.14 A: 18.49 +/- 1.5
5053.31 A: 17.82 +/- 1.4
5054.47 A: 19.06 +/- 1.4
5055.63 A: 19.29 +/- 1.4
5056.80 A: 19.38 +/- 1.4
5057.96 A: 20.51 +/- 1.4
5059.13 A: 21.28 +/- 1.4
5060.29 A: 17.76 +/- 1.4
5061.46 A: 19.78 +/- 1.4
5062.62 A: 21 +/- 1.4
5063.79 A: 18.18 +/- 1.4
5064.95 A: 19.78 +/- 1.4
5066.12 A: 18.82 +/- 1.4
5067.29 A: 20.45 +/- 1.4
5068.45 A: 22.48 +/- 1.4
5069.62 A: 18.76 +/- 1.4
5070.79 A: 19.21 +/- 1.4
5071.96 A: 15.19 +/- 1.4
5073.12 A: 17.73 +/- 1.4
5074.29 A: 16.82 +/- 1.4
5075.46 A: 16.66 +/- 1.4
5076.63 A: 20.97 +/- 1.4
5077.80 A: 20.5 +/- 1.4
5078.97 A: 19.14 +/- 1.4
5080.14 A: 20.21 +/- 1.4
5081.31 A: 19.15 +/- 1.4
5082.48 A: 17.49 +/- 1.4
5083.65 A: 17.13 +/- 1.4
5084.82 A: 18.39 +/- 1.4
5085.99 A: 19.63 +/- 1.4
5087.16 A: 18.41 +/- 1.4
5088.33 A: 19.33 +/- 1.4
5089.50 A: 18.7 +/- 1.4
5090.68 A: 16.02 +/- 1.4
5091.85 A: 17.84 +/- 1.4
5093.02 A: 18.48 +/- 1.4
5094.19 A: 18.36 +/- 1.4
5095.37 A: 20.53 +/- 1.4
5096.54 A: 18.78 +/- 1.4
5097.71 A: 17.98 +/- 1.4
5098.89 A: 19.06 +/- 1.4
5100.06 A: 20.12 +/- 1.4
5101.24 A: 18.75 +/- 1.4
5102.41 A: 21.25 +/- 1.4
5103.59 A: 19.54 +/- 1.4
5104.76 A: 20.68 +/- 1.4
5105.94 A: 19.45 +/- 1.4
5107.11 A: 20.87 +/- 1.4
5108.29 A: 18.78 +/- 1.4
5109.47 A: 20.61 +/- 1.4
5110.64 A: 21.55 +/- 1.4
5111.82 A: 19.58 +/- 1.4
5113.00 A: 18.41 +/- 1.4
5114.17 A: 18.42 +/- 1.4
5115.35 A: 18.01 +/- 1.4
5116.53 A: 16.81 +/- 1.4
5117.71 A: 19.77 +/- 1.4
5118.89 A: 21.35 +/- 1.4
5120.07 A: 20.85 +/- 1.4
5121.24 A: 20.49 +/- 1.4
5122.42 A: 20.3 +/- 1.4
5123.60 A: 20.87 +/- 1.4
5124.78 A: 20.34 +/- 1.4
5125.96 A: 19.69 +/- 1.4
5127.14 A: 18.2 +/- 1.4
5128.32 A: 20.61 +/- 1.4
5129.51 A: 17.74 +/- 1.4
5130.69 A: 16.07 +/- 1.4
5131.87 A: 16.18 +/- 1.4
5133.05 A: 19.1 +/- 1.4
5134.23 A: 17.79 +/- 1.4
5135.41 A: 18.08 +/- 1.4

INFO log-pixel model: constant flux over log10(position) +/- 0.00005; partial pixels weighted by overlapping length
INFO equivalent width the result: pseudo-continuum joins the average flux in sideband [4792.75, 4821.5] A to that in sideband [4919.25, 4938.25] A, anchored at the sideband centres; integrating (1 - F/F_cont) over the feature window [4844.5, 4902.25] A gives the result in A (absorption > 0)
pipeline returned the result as 2.6 A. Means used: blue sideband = 21.2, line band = 19.6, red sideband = 19.9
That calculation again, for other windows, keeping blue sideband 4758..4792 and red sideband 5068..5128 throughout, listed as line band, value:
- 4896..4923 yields 3.3 A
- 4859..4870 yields 0.6 A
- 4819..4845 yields 0.2 A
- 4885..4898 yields 0.8 A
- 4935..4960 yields 1.0 A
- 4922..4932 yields 0.2 A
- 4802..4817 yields -0.5 A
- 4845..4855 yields -0.1 A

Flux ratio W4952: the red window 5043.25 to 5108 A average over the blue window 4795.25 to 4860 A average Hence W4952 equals 0.91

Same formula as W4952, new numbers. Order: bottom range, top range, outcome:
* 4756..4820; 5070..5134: 0.90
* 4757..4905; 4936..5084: 0.96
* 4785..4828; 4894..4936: 0.90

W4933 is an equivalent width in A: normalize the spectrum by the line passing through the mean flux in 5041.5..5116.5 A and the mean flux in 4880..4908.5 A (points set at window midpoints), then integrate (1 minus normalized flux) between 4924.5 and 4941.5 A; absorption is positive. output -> -1.7 A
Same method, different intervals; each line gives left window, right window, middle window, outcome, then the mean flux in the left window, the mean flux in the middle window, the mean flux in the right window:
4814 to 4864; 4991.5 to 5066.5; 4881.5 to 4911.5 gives 2.9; 20.6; 18.3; 19.6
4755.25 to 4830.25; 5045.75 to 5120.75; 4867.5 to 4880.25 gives 0.4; 21.2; 20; 19.1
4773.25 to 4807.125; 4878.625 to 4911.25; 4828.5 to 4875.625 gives -2.1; 20.9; 20.3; 18.4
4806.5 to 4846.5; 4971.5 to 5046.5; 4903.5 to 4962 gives 2.9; 21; 19.3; 19.7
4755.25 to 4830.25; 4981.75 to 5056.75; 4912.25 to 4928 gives 0.9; 21.2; 19.2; 19.6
